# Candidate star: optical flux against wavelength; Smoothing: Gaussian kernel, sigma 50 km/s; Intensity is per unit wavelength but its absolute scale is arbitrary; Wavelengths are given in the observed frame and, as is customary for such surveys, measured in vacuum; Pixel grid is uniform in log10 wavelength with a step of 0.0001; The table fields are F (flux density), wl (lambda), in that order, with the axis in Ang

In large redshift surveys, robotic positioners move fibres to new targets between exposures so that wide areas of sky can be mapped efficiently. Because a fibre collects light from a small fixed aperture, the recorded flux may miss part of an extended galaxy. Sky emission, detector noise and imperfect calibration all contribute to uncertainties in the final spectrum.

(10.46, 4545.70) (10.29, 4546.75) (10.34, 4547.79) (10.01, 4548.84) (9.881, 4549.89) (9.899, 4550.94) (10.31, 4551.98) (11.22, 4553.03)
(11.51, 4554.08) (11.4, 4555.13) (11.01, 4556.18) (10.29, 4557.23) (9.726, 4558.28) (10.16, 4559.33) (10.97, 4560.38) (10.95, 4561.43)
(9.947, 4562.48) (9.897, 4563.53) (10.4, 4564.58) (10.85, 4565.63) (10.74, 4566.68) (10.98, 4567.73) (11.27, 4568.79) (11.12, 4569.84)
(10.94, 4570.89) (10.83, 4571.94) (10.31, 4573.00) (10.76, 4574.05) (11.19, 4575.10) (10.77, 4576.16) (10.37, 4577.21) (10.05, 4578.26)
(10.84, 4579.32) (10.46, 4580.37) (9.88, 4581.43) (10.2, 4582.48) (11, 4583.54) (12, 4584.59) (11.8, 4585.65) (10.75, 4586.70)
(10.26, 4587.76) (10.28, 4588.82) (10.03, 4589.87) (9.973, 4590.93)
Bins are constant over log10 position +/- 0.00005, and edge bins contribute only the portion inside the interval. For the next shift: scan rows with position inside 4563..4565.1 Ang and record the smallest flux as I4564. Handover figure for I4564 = 9.897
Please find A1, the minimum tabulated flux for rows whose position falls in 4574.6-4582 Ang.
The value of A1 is 9.88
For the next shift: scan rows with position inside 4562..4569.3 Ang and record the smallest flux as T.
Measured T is 9.897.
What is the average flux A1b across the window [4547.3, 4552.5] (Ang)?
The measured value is 10.1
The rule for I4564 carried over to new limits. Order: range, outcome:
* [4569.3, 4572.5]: 10.83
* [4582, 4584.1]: 10.2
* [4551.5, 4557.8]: 10.29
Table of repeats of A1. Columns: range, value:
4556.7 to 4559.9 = 9.726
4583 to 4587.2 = 10.75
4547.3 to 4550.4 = 9.881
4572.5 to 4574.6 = 10.31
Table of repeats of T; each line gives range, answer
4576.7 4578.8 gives 10.05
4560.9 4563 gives 9.947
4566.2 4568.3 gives 10.74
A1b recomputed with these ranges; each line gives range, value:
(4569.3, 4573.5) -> 10.8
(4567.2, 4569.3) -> 11.1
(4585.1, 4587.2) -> 11.3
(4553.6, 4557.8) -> 11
